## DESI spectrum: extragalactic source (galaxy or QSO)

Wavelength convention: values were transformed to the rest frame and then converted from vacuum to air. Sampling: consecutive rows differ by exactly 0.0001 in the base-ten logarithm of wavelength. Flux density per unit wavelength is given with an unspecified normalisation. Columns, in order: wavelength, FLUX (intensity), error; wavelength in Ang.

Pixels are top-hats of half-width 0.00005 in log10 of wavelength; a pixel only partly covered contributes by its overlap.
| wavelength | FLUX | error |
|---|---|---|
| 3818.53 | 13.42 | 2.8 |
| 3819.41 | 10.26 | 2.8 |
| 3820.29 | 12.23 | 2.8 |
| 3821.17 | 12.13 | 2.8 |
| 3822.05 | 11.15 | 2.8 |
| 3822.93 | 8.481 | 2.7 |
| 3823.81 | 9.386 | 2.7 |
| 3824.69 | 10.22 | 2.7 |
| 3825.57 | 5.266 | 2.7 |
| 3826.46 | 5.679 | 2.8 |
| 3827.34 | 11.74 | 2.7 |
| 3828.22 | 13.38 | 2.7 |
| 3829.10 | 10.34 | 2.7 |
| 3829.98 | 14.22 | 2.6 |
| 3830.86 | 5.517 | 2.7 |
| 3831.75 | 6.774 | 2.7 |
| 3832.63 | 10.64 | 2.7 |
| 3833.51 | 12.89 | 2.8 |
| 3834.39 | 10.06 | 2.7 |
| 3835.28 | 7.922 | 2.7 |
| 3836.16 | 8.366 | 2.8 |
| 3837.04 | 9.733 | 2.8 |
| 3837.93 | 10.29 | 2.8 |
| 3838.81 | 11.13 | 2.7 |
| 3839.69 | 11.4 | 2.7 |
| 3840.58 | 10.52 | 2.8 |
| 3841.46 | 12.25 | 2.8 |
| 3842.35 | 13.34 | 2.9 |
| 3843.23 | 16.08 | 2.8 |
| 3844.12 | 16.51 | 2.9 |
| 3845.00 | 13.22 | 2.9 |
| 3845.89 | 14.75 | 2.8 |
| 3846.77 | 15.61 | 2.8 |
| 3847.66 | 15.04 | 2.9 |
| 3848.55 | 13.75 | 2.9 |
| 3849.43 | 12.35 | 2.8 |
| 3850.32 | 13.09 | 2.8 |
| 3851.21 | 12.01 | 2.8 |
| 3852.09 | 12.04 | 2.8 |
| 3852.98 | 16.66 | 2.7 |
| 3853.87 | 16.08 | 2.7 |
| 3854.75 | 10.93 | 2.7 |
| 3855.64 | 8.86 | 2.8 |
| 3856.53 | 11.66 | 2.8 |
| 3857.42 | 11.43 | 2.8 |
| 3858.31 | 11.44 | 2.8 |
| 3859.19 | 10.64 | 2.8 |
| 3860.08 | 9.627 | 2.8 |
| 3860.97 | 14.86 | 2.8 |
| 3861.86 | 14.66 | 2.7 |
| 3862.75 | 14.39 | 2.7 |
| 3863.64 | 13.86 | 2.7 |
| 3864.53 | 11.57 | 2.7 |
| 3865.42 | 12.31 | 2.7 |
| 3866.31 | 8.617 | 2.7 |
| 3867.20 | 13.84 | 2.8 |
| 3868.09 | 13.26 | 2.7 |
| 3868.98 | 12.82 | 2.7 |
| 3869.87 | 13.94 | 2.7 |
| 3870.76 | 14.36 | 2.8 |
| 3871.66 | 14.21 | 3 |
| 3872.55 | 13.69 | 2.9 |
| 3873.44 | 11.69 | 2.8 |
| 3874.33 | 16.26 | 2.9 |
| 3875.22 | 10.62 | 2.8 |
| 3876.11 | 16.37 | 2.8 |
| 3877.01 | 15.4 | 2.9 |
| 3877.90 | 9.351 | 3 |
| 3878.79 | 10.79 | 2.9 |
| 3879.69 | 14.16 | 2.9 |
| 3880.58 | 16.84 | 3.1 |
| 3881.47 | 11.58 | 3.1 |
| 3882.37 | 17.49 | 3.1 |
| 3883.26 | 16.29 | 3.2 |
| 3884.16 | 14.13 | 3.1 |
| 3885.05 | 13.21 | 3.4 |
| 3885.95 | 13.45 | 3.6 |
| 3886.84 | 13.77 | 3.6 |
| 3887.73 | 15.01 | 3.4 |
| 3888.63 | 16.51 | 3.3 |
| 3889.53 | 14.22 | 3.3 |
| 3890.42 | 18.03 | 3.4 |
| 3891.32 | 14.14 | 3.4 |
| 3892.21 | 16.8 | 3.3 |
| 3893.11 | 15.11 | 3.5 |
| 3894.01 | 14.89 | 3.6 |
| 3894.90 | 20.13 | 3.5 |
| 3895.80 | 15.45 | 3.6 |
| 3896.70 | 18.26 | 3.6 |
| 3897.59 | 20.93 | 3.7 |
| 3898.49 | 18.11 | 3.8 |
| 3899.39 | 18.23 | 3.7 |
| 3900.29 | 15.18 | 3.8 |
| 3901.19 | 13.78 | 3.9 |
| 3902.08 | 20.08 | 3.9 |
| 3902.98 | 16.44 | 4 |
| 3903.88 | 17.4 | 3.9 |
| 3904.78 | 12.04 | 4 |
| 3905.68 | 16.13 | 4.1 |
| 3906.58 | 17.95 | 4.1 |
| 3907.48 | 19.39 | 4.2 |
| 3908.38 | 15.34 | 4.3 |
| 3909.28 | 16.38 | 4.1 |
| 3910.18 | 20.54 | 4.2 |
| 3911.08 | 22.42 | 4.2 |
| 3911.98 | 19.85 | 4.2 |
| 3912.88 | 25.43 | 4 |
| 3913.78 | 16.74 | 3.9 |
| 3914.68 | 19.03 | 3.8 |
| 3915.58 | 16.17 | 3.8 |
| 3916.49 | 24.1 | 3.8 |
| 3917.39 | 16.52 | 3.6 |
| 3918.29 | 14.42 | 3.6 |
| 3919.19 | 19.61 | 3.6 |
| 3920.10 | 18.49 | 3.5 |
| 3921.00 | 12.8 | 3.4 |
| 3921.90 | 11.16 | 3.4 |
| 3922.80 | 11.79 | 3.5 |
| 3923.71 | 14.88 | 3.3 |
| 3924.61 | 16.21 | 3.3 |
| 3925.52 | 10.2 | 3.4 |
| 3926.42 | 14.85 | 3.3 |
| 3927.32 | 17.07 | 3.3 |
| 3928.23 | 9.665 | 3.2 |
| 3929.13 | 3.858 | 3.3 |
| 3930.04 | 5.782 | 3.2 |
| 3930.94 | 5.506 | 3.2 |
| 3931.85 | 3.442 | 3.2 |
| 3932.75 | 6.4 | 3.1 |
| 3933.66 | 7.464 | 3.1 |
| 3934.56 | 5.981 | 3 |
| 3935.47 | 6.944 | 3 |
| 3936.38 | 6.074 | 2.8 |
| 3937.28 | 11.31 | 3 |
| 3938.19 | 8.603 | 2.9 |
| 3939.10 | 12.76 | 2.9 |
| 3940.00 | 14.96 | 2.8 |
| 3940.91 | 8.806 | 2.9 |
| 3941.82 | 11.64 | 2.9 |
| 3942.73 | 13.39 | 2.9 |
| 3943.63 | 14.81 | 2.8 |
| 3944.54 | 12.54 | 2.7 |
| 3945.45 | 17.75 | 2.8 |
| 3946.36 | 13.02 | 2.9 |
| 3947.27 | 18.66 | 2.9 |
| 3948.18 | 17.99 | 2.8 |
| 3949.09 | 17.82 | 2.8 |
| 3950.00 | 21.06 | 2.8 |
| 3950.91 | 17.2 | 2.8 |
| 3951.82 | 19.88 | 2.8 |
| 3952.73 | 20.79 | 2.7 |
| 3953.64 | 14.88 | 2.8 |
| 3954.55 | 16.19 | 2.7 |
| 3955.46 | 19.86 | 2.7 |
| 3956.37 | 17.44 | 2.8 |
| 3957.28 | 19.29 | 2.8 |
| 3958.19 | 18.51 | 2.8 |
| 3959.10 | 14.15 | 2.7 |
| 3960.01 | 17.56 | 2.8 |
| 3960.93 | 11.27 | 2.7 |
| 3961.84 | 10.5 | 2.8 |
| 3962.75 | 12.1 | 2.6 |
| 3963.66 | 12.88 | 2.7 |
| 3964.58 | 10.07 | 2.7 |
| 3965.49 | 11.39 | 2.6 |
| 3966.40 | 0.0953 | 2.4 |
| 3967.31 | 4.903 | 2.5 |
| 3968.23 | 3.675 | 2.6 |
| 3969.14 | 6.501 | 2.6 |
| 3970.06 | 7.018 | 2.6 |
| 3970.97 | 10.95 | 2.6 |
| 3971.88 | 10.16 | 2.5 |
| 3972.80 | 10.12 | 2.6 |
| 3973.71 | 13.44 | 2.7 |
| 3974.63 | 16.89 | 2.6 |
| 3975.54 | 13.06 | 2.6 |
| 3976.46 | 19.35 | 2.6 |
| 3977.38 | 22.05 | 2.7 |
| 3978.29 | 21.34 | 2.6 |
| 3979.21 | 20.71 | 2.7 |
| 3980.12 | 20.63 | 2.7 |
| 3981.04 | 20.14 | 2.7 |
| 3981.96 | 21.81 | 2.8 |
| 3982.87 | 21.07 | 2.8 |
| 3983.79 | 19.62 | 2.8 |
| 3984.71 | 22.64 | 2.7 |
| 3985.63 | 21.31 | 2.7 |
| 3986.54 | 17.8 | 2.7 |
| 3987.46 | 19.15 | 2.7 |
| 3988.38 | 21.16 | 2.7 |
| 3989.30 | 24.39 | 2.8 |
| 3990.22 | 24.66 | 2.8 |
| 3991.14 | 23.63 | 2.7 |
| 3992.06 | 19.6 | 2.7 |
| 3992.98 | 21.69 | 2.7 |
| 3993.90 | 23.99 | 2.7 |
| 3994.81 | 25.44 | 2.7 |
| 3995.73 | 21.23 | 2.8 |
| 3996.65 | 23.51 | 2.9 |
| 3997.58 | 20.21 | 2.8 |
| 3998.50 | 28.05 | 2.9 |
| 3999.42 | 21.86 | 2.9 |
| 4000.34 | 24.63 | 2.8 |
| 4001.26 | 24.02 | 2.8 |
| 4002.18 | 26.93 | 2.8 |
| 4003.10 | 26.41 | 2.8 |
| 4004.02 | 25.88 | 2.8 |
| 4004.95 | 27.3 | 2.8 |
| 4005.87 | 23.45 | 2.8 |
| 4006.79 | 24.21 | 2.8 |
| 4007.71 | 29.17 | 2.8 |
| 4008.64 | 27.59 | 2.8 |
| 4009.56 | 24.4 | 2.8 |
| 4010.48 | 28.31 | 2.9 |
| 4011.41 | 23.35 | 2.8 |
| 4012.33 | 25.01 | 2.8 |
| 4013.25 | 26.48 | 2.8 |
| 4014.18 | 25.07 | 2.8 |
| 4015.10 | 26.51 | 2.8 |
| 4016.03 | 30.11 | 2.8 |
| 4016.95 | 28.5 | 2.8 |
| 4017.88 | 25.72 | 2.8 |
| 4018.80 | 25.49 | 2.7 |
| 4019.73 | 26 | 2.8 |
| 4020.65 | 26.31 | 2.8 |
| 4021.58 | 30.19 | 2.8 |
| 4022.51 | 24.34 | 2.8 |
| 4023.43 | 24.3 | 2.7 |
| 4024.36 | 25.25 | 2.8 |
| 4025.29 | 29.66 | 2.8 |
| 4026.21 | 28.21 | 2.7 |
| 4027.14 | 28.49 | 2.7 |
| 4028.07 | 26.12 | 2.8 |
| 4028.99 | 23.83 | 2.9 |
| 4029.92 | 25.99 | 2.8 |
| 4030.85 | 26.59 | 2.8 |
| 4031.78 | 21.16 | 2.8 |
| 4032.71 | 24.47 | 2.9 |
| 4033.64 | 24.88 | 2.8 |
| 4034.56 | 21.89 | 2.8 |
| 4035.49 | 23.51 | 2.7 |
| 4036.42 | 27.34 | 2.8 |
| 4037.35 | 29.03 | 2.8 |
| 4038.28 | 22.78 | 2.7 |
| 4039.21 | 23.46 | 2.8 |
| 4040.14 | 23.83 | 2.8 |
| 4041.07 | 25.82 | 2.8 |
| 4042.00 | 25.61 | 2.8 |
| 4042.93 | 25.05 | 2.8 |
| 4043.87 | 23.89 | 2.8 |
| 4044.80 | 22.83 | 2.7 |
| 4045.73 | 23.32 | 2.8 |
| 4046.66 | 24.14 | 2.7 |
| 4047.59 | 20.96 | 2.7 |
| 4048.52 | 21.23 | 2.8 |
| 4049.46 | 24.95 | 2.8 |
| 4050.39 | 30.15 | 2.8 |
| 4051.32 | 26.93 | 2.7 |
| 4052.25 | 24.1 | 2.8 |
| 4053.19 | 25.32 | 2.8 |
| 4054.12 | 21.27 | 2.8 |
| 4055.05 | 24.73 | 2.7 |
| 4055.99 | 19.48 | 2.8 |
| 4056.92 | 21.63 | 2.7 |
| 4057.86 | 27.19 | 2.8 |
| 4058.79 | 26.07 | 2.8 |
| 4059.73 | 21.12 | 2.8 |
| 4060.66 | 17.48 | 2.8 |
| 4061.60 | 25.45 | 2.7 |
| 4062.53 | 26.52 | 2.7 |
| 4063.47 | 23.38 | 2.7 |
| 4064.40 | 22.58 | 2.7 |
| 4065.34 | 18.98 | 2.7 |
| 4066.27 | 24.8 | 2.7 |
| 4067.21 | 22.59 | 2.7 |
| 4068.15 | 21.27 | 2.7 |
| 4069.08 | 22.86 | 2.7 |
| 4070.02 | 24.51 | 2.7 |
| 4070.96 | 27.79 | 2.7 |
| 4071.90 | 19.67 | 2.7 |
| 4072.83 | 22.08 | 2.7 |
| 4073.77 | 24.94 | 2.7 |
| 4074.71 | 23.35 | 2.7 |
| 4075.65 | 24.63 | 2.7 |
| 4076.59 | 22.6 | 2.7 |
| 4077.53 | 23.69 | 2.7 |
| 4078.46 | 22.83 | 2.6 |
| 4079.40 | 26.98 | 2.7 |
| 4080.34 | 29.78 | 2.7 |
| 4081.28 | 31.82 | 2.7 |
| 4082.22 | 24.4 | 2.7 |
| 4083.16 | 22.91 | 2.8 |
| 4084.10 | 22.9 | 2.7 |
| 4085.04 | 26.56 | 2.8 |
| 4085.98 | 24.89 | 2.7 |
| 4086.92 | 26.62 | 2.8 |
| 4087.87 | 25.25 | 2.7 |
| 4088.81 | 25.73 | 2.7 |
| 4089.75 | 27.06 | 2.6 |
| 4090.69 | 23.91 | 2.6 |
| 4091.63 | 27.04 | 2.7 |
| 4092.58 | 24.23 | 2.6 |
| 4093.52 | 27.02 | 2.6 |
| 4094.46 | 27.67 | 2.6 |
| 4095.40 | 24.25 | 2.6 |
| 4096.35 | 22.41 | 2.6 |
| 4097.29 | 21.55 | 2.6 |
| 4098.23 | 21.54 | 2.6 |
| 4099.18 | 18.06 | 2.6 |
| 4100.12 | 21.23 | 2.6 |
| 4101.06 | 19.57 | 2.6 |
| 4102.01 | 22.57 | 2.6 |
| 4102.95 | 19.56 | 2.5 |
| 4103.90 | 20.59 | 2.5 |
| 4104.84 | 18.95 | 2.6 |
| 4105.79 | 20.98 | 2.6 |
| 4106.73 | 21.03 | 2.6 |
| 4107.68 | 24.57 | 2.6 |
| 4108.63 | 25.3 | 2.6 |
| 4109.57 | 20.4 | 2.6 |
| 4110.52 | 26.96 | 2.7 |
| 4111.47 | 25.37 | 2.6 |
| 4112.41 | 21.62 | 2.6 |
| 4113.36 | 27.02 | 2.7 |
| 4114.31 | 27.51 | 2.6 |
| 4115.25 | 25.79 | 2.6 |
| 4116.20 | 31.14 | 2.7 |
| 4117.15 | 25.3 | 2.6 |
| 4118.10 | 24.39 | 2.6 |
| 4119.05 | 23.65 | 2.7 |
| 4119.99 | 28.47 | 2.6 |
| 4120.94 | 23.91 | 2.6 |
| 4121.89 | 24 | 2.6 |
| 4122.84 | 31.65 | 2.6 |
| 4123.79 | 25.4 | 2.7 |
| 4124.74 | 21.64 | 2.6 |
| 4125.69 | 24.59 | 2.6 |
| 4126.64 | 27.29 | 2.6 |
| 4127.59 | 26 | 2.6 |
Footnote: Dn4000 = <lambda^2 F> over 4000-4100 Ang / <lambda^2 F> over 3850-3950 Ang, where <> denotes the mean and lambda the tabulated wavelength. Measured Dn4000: 1.89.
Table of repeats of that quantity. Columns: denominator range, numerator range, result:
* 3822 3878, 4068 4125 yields 2.29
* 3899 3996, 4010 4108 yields 1.67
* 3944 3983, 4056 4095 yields 1.72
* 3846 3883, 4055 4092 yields 2.04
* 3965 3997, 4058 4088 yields 1.46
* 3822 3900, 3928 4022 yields 1.46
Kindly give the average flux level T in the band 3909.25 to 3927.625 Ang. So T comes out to 17.1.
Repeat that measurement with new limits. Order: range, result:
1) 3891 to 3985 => 14.8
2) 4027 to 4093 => 24.4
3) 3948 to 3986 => 15.4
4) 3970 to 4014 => 21.7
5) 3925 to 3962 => 13.1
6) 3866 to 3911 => 15.3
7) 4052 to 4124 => 24.1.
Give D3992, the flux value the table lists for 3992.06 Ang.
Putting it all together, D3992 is 19.6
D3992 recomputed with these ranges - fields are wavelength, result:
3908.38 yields 15.34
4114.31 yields 27.51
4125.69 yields 24.59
